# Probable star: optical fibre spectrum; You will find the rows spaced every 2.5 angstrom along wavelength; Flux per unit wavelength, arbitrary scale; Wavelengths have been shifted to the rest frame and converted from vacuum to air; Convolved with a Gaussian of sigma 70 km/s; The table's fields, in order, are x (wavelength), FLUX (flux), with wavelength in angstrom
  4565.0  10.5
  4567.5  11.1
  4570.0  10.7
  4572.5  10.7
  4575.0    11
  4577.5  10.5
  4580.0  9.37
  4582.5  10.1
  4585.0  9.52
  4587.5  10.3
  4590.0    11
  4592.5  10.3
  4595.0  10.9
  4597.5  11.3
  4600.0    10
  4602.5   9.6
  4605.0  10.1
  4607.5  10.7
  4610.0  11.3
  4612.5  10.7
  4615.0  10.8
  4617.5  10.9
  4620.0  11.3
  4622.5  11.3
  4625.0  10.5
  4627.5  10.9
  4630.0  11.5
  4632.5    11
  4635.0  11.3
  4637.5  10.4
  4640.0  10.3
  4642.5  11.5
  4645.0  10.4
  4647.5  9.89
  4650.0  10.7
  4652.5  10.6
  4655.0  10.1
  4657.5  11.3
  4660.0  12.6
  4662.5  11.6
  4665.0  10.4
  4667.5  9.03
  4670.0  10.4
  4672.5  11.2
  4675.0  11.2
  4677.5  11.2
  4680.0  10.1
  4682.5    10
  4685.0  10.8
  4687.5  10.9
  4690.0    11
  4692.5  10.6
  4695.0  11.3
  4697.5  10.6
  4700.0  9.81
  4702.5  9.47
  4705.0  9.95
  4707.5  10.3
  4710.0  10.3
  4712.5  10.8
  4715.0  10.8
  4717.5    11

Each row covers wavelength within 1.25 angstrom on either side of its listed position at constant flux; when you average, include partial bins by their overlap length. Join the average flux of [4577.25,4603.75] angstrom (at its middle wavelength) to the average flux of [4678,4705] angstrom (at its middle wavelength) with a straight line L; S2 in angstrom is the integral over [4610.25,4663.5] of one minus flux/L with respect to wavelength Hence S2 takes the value -3.0 angstrom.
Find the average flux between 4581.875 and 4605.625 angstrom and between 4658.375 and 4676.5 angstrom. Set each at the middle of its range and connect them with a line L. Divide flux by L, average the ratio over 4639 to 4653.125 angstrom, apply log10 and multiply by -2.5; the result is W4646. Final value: 0.02 mag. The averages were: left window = 10.3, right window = 10.9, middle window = 10.6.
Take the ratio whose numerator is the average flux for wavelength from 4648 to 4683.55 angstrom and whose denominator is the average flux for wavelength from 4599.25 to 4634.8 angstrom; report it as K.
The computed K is 1.00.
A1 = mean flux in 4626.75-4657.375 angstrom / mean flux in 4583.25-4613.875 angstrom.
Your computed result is 1.03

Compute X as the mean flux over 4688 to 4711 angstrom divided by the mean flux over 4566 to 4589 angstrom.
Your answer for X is 1.00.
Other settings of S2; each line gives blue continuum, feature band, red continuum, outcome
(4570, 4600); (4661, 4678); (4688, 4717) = -0.4 angstrom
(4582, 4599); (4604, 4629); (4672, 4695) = -0.7 angstrom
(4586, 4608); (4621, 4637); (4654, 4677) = -0.6 angstrom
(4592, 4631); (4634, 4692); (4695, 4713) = -1.5 angstrom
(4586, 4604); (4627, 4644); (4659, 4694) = -0.6 angstrom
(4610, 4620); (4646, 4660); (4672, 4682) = 0.2 angstrom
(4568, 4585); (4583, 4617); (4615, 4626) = 0.6 angstrom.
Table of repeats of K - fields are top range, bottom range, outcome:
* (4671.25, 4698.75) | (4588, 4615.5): 1.02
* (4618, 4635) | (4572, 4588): 1.09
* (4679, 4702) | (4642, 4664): 0.96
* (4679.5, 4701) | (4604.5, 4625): 0.97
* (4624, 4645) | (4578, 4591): 1.08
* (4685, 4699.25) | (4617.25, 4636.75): 0.98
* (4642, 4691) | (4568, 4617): 1.02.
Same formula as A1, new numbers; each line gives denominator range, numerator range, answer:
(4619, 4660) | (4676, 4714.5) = 0.97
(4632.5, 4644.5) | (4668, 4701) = 0.98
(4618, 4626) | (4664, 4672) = 0.91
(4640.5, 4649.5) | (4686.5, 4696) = 1.03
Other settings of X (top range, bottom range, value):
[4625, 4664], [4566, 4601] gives 1.04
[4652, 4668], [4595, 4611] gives 1.04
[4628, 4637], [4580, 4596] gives 1.09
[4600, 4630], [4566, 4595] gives 1.03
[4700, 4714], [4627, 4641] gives 0.93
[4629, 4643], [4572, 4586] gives 1.08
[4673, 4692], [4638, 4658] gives 1.02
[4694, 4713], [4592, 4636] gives 0.95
